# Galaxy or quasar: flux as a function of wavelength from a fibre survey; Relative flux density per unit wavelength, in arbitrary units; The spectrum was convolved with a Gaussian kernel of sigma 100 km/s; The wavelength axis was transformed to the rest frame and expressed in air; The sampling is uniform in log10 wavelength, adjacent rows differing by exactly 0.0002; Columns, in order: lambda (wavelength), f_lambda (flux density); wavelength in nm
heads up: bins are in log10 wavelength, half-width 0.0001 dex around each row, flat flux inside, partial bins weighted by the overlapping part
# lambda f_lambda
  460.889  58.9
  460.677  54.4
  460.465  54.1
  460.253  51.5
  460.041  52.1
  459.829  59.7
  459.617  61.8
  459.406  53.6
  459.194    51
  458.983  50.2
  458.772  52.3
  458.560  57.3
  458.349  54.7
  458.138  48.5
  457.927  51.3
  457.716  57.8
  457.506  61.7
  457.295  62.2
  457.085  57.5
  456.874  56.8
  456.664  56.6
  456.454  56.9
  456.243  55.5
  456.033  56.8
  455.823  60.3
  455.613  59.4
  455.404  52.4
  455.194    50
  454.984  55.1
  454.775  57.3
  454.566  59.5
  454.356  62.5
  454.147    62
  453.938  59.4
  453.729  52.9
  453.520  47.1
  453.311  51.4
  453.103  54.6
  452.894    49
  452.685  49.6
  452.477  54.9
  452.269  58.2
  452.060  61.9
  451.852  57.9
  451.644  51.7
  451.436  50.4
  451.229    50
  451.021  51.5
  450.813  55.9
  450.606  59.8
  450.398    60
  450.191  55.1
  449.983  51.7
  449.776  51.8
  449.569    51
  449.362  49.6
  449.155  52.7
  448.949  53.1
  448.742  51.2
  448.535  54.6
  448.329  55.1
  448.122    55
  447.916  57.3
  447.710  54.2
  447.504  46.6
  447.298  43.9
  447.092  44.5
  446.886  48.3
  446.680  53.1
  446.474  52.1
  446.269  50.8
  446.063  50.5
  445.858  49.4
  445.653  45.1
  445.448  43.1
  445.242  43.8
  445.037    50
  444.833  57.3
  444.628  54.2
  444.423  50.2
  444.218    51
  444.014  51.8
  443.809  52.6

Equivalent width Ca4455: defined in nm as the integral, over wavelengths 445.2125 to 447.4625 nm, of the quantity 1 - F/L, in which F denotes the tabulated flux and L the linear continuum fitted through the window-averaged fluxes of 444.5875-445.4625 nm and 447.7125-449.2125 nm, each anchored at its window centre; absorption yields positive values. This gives 0.166 nm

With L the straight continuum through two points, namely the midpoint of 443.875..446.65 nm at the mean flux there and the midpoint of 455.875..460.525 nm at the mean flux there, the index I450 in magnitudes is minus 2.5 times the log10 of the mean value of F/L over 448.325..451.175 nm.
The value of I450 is -0.04 mag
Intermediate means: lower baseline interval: 50.1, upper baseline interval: 55.5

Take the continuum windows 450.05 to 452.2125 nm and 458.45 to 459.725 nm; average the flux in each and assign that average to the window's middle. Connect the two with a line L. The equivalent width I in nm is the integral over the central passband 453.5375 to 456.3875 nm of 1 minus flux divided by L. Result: -0.10 nm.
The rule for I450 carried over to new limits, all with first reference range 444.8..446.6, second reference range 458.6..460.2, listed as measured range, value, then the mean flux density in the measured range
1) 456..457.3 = -0.076 mag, 57.1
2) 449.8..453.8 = -0.052 mag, 53.8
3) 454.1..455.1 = -0.128 mag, 59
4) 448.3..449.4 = -0.055 mag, 52.8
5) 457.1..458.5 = -0.049 mag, 56.2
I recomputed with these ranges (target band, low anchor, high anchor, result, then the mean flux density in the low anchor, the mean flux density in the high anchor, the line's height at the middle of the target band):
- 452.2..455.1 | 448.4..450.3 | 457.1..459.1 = -0.08 nm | 52.4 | 55.2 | 53.8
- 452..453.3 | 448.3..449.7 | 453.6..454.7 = 0.06 nm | 52.3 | 58.9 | 57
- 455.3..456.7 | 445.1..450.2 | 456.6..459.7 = -0.06 nm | 50.5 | 55.5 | 54.5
